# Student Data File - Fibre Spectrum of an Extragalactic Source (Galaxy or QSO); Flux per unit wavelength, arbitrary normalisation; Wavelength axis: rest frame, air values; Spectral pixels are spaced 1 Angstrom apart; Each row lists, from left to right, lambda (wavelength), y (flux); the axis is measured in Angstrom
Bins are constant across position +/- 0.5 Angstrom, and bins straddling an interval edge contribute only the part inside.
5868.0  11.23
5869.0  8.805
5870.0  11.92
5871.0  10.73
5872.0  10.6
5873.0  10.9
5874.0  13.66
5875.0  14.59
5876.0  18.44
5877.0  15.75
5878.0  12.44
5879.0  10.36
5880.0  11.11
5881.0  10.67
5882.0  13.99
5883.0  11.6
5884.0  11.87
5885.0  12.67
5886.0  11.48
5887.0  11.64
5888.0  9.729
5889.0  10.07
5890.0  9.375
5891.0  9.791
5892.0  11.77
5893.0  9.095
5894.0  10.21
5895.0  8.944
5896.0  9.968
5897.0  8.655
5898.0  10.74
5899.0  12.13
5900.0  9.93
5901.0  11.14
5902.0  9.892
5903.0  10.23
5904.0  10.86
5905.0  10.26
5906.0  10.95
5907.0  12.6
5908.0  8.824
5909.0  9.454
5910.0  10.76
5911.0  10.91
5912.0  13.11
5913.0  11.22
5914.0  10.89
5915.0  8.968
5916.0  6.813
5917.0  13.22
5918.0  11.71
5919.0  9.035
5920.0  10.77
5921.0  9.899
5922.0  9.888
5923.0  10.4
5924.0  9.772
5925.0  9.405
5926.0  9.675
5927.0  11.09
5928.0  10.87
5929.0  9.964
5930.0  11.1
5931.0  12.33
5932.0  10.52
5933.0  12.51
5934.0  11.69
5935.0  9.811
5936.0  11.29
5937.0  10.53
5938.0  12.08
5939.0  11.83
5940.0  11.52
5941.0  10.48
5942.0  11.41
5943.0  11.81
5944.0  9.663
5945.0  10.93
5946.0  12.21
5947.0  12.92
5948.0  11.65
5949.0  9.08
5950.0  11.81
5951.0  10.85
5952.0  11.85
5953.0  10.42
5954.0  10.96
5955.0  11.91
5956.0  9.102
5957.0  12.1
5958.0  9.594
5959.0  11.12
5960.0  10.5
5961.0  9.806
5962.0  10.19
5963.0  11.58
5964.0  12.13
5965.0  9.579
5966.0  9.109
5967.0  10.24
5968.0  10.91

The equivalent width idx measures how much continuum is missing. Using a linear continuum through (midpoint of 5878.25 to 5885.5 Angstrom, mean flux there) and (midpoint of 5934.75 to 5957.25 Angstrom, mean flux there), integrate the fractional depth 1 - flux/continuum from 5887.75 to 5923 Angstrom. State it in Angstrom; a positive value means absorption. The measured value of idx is 3.7 Angstrom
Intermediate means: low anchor 11.8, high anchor 11.1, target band 10.3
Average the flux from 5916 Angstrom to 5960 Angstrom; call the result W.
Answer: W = 10.9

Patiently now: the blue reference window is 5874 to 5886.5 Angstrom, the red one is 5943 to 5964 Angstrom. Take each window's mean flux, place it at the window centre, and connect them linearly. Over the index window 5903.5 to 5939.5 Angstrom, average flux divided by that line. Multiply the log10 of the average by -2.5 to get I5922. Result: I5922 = 0.11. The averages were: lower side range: 12.9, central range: 10.7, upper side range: 11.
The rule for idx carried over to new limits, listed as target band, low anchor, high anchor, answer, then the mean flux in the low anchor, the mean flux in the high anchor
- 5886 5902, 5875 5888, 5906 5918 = 2.1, 12.6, 10.7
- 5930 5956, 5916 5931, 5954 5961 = -1.7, 10.4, 10.7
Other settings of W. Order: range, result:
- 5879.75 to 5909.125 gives 10.7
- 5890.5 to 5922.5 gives 10.4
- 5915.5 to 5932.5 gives 10.4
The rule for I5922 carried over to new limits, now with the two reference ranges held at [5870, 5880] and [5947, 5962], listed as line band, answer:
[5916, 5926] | 0.15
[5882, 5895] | 0.16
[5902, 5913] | 0.12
